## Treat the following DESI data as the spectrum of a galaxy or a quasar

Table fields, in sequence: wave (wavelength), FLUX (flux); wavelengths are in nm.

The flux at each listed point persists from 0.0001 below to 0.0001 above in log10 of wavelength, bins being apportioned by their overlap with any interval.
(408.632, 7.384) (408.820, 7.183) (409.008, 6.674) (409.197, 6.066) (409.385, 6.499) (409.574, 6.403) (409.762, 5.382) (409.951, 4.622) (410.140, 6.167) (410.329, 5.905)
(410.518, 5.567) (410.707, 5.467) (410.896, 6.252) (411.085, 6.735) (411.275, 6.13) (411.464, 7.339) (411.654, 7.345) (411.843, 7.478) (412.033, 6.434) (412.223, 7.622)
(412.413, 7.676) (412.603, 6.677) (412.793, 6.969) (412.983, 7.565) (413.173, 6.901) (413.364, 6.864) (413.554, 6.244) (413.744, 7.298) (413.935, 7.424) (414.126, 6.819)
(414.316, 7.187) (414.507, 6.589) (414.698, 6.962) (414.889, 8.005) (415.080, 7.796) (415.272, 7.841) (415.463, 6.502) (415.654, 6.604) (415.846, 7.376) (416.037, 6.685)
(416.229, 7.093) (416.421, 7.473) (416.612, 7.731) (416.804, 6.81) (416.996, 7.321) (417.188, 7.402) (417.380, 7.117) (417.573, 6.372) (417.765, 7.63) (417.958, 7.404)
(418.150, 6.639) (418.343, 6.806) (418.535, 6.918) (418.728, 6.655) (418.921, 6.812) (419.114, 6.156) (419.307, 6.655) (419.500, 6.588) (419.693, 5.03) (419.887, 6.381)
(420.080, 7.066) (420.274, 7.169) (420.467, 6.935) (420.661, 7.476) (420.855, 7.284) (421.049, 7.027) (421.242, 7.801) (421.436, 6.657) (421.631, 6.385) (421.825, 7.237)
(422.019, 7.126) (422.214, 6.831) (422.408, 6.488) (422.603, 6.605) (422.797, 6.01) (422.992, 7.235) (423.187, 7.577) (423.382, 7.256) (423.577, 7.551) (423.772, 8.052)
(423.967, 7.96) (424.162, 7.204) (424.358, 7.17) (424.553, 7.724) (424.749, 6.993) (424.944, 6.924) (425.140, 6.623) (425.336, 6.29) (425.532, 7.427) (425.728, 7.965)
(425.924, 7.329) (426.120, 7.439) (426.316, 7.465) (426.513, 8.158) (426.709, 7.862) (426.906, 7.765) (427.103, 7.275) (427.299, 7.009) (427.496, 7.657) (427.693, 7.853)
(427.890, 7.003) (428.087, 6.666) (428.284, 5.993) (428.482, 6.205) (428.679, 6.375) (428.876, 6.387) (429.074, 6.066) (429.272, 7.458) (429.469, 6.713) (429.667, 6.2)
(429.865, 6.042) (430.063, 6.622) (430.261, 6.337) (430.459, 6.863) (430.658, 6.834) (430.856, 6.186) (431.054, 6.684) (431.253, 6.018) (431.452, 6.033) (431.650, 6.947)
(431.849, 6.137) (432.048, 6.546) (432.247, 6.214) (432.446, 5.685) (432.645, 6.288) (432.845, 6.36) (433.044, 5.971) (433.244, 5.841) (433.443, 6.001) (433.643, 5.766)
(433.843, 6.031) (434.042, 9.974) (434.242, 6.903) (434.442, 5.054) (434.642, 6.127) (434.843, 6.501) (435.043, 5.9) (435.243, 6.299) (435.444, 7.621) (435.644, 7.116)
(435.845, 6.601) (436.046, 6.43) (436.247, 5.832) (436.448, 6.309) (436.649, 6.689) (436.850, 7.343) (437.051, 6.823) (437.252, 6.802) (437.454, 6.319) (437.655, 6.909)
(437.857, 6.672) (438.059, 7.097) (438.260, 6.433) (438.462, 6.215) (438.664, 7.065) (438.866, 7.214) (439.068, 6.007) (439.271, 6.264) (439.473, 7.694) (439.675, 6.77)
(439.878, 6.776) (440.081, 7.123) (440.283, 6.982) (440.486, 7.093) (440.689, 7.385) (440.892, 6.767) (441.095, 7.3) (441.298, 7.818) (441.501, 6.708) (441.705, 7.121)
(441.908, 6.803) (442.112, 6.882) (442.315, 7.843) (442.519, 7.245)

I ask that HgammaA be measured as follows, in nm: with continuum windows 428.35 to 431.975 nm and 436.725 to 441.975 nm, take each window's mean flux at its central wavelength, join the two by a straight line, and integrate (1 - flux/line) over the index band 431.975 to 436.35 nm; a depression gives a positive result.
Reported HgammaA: 0.15 nm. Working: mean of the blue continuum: 6.45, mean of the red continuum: 6.9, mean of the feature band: 6.41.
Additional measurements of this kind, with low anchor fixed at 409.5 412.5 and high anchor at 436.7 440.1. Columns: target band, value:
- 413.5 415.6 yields -0.23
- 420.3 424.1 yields -0.33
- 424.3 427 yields -0.31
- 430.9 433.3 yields 0.17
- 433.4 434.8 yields 0.03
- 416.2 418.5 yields -0.23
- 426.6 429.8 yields -0.12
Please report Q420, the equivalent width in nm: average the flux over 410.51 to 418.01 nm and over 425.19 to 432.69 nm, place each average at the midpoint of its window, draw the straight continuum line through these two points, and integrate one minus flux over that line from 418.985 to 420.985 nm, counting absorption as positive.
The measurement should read 0.07 nm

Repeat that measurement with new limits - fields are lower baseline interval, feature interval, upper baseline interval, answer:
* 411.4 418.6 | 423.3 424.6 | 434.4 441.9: -0.11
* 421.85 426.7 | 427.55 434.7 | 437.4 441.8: 0.63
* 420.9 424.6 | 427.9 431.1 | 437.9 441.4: 0.26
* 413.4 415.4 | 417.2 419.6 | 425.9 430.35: 0.10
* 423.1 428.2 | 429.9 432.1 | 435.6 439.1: 0.19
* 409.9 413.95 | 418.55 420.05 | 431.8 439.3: 0.05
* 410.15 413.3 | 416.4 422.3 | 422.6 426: 0.09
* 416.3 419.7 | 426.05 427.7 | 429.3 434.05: -0.26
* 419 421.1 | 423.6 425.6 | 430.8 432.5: -0.22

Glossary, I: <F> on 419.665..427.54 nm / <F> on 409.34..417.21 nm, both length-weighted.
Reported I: 1.0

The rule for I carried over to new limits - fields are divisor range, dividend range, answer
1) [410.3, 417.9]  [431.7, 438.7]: 0.93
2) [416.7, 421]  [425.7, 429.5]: 1.04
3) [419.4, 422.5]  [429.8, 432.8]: 0.93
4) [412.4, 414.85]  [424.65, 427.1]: 1.05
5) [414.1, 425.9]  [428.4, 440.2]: 0.93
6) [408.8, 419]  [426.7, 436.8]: 0.96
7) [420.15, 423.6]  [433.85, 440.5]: 0.96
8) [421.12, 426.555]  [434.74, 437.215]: 0.92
